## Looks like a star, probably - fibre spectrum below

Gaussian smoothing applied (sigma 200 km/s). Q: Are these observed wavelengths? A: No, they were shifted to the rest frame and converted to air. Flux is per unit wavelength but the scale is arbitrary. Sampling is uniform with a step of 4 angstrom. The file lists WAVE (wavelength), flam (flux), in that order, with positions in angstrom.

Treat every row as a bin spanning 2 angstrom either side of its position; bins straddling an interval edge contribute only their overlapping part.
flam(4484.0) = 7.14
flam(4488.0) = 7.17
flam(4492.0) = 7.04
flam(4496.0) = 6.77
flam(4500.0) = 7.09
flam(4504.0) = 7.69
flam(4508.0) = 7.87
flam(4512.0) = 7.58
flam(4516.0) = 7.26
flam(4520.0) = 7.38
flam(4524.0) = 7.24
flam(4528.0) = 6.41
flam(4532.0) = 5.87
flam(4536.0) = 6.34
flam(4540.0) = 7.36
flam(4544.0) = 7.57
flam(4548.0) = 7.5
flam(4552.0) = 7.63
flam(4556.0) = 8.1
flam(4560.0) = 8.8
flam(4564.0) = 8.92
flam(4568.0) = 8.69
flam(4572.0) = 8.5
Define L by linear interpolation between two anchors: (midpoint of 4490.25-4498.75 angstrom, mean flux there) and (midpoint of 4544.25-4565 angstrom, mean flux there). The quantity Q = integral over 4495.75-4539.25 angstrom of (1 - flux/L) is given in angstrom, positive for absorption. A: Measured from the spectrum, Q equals 1.68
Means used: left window 6.92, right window 8.1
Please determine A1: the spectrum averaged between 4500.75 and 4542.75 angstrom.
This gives 7.11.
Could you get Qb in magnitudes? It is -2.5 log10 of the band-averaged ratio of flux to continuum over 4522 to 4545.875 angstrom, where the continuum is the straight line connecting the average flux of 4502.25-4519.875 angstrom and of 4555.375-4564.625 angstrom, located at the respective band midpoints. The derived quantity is 0.187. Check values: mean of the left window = 7.58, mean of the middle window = 6.79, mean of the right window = 8.64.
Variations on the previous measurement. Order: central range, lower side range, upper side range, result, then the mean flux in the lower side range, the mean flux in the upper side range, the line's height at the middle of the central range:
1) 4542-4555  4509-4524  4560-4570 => 0.10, 7.42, 8.8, 8.33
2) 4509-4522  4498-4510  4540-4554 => 0.02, 7.55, 7.54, 7.55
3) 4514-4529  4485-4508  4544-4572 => 0.08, 7.21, 8.24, 7.63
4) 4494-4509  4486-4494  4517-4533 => -0.05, 7.11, 6.81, 7.01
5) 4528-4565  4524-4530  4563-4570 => 0.04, 6.69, 8.79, 7.72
